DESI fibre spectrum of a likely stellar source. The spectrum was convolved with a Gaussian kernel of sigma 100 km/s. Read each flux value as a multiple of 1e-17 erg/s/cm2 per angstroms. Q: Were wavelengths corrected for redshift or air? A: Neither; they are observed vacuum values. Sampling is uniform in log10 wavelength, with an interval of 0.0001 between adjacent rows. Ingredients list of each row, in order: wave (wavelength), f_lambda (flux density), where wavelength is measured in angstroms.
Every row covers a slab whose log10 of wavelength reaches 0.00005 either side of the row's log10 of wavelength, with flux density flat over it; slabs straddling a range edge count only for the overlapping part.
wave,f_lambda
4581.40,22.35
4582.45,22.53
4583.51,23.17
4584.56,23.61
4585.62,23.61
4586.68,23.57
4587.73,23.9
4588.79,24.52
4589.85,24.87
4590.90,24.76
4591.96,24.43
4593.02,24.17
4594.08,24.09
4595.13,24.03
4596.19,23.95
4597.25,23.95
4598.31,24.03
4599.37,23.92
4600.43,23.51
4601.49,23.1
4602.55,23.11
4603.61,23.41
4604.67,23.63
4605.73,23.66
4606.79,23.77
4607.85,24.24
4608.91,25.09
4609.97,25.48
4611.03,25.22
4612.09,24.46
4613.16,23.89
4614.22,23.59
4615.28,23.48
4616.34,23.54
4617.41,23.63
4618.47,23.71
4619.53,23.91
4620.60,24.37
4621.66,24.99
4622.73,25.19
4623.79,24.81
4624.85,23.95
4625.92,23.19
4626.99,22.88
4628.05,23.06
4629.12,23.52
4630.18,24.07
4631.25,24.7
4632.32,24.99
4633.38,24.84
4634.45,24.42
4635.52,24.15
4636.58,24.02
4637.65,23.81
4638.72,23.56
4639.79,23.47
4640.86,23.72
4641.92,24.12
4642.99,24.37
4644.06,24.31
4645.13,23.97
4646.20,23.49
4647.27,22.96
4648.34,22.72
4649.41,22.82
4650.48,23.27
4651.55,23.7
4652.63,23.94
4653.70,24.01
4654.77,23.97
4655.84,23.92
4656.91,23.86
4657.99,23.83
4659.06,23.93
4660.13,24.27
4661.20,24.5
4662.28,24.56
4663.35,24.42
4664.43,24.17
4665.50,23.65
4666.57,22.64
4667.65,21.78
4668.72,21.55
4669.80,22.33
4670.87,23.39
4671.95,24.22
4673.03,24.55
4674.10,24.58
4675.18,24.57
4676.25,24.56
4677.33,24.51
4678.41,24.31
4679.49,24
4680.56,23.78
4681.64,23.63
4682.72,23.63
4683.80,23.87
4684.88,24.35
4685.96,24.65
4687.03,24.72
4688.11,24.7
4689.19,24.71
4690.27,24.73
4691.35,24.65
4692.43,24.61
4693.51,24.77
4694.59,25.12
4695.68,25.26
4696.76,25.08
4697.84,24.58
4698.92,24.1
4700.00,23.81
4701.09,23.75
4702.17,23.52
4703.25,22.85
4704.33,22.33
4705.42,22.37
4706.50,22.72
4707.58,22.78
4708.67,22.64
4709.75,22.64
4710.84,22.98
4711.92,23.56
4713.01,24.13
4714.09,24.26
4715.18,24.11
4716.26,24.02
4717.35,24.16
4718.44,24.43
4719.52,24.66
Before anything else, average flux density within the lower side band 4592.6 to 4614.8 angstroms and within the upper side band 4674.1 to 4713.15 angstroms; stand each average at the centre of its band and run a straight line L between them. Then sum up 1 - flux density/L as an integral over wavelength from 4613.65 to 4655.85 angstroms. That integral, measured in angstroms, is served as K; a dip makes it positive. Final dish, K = 0.2 angstroms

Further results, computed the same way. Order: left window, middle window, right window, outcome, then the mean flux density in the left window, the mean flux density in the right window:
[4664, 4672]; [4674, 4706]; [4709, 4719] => -1.2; 22.9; 23.8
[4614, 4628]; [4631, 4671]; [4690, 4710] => 0.2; 23.9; 23.8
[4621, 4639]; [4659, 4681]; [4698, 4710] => -0.2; 24.1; 23.1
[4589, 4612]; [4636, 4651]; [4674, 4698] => 0.4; 24.1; 24.5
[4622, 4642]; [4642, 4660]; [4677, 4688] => 0.3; 24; 24.2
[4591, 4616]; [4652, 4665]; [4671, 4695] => 0.1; 24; 24.4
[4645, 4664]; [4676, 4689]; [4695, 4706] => -0.3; 23.8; 23.8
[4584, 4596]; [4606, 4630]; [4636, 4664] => -0.1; 24.1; 23.8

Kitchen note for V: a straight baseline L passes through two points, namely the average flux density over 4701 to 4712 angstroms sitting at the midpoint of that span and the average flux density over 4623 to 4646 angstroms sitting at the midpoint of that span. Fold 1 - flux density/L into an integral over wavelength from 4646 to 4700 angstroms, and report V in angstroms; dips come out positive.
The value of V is -1.40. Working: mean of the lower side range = 24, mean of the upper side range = 22.9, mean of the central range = 24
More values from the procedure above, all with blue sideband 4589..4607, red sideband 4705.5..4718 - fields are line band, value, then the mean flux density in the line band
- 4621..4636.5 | -0.3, 24.2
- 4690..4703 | -0.5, 24.5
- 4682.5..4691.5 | -0.4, 24.5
